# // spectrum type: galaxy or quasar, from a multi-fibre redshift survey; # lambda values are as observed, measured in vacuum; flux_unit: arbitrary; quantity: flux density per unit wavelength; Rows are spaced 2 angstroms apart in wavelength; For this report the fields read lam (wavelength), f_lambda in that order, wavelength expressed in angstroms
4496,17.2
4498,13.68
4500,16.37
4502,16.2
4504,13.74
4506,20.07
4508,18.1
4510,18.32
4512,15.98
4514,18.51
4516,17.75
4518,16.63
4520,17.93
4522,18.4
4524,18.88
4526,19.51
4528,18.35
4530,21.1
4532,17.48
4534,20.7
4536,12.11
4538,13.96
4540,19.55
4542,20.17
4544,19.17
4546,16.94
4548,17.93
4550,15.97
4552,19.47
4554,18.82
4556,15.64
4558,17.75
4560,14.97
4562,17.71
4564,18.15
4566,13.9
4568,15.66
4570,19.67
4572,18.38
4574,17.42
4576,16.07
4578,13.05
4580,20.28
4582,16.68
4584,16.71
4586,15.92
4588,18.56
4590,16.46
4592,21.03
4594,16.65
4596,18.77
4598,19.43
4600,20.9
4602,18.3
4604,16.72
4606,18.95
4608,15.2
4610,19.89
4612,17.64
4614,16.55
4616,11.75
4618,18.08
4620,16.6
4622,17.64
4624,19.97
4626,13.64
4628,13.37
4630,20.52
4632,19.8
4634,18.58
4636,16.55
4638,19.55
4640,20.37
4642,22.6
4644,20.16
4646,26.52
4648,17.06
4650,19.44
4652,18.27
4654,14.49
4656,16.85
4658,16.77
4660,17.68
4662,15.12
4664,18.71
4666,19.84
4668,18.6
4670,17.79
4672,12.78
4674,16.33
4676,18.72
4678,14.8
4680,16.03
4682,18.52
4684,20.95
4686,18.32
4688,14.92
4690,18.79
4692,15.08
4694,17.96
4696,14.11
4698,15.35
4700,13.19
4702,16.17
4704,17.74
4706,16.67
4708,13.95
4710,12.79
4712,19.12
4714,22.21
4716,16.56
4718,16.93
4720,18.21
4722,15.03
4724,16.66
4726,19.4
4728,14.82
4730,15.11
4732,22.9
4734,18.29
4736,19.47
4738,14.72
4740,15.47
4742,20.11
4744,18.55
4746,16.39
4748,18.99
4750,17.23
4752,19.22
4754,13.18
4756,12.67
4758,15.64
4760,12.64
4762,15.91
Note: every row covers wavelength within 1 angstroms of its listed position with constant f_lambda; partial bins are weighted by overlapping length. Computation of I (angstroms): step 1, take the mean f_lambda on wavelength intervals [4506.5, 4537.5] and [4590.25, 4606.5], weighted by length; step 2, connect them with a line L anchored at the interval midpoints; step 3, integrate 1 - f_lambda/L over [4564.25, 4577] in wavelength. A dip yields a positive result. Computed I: 1.1 angstroms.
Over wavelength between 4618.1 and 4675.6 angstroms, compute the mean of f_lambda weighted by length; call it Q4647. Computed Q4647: 18.1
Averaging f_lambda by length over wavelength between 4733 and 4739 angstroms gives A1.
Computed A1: 17.5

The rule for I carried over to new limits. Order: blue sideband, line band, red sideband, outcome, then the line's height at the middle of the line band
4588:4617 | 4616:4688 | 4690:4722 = -3.26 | 17.1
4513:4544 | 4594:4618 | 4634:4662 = 1.20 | 18.6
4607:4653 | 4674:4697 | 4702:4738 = 0.76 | 17.7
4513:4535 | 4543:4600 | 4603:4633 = 1.26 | 17.9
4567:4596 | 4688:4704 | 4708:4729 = 1.13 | 17.1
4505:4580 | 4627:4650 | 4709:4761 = -2.97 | 17.3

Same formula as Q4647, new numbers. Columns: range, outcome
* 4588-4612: 18.4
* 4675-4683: 17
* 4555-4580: 16.7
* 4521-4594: 17.6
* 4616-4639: 17.4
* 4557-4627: 17.3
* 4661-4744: 17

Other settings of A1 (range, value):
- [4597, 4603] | 19.5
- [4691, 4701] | 15.1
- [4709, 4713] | 16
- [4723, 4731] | 16.5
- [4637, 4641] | 20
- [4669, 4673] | 15.3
